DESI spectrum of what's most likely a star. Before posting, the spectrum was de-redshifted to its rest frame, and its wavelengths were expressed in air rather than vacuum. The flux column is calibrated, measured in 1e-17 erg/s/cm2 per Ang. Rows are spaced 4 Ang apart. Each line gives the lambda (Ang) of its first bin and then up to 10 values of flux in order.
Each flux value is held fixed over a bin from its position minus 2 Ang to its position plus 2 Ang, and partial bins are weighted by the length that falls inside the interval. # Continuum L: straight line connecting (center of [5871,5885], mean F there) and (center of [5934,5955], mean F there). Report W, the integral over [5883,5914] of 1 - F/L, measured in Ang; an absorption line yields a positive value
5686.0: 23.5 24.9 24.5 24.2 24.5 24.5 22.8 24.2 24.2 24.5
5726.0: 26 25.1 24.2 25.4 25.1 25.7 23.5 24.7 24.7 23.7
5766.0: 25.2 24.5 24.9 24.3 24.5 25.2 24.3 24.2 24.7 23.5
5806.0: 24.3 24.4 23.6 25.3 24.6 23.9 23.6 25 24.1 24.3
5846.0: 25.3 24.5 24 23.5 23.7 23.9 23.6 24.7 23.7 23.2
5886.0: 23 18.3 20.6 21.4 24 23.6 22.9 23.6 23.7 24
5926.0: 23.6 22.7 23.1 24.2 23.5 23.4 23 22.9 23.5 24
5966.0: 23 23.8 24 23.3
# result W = 2.0 Ang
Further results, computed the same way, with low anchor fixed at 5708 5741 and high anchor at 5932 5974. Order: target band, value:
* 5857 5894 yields 1.43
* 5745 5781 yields -0.24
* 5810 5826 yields -0.20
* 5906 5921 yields 0.12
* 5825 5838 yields -0.07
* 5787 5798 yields -0.08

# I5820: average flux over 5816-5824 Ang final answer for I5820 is 25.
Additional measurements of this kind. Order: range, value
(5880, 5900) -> 21.3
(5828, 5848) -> 24.5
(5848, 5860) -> 24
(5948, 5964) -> 23.4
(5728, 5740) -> 24.9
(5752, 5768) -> 24.6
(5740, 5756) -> 24.8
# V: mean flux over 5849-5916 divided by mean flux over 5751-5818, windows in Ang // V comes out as 0.94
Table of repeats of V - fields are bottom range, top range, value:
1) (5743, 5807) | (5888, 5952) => 0.93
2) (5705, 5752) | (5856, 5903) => 0.93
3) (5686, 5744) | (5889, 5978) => 0.94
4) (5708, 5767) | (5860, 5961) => 0.94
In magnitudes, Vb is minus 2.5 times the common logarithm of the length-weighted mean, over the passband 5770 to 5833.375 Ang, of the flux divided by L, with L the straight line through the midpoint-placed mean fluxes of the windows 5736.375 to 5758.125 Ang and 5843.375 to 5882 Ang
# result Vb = 0.00 mag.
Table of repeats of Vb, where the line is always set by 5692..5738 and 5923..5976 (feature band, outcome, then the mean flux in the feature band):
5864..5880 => -0.009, 24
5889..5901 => 0.153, 20.6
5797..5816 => 0.000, 24.1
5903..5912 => 0.014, 23.3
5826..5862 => -0.015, 24.2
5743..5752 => -0.014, 24.7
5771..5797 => -0.018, 24.6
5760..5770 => -0.009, 24.5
